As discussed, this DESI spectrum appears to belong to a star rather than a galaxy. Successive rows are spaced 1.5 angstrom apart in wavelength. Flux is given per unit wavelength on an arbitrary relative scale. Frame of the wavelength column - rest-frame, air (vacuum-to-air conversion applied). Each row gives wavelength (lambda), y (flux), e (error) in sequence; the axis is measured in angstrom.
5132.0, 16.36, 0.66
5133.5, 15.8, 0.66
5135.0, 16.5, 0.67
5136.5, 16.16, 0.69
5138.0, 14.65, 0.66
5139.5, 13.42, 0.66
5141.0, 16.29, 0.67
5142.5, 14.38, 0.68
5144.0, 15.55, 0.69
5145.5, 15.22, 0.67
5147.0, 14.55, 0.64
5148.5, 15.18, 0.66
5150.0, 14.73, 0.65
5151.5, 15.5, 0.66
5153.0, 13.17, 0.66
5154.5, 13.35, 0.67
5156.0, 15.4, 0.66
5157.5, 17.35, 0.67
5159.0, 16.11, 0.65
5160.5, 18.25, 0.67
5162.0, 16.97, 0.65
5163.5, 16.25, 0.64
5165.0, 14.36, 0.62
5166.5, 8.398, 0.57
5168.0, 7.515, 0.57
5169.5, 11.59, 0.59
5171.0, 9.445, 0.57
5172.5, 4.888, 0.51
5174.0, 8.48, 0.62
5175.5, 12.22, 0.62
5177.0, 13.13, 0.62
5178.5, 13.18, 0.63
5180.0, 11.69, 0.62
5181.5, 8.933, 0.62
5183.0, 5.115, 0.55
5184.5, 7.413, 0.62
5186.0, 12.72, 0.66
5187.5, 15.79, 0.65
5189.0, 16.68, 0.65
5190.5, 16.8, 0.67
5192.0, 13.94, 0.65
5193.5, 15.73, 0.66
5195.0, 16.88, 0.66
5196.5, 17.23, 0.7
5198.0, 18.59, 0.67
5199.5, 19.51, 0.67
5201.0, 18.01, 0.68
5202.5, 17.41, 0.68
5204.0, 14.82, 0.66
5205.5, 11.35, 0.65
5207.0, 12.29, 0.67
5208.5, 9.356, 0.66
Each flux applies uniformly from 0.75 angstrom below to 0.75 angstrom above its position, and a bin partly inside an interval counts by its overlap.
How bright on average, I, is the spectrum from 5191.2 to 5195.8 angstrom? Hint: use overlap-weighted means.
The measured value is 15.5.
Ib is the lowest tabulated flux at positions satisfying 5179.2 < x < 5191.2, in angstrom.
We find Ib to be 5.115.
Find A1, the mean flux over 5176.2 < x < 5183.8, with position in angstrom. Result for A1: 10.4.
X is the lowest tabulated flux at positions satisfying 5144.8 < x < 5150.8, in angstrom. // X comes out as 14.55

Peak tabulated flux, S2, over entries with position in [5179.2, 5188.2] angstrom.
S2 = 15.79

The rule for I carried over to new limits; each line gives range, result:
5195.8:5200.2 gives 18.4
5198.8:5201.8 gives 18.7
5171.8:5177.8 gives 9.75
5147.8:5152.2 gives 15.1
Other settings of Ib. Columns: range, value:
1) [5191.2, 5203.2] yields 13.94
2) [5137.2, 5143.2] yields 13.42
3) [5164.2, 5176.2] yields 4.888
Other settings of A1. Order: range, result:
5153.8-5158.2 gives 15.4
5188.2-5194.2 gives 15.8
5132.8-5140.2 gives 15.3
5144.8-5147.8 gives 14.9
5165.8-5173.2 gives 8.39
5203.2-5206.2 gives 13.2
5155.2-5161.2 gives 16.7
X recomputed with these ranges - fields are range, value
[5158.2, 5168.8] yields 7.515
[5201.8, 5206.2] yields 11.35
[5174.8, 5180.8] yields 11.69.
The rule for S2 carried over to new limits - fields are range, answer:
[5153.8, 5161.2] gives 18.25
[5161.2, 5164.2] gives 16.97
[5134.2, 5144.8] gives 16.5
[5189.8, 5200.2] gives 19.51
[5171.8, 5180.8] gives 13.18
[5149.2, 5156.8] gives 15.5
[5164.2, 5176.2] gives 14.36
